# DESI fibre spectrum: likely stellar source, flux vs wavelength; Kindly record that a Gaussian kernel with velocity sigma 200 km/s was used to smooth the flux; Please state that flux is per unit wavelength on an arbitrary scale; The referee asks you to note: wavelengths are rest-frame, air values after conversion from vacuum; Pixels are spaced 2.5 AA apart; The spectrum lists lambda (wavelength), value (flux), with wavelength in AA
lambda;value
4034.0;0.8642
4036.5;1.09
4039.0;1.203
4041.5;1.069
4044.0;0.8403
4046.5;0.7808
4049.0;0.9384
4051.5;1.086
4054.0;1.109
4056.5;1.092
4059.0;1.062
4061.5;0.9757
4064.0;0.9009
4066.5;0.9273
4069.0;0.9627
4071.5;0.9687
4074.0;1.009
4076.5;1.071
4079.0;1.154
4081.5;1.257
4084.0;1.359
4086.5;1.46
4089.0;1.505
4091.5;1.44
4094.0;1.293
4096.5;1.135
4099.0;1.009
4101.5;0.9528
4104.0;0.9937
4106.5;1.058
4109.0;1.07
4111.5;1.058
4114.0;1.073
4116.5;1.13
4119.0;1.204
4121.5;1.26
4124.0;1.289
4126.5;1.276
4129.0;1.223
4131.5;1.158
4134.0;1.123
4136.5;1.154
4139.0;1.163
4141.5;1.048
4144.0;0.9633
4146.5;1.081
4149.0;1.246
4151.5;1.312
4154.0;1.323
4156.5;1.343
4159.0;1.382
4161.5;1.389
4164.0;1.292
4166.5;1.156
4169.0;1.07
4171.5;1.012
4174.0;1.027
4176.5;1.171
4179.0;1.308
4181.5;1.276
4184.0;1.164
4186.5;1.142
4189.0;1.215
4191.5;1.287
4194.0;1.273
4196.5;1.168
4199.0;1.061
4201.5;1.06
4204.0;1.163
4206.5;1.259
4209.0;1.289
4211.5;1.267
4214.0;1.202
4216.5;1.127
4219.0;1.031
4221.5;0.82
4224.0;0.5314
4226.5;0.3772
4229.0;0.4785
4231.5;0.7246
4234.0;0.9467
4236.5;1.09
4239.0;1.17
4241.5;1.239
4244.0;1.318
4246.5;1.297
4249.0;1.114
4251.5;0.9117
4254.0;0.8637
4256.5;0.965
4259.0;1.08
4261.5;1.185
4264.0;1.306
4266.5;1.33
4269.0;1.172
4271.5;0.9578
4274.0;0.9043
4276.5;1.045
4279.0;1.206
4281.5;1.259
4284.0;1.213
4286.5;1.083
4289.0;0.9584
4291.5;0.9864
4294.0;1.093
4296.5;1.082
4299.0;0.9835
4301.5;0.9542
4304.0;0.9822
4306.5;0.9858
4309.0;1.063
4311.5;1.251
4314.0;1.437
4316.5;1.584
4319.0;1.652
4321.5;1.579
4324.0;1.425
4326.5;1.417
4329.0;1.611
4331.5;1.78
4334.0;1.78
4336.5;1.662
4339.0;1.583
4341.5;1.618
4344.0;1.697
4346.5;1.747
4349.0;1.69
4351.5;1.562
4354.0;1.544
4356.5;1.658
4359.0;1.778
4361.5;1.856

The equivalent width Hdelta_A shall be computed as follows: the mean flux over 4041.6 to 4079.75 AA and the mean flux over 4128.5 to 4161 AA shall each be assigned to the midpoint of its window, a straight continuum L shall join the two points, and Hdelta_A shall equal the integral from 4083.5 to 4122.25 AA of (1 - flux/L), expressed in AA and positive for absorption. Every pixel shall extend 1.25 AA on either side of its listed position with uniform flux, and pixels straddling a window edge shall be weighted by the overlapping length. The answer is -3.2 AA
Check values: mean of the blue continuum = 0.992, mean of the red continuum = 1.2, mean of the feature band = 1.18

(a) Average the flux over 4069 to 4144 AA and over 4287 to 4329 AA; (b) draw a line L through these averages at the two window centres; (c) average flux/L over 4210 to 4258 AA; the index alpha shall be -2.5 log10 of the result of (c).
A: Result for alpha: 0.23 mag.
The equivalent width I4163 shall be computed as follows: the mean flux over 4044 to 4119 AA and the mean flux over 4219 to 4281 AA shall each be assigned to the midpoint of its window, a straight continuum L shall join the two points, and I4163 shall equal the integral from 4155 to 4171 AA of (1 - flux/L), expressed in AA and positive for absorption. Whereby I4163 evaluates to -3.2 AA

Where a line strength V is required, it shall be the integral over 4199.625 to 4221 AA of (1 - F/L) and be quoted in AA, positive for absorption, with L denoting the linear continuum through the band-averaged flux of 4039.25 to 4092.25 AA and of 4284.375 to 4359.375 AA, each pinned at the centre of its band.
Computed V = 1.8 AA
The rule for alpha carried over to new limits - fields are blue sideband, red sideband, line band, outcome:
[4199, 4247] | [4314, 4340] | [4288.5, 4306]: 0.38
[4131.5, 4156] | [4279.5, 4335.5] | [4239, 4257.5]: 0.12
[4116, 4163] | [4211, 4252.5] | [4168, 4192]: -0.05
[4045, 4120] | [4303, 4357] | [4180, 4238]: 0.24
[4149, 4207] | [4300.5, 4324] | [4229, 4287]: 0.15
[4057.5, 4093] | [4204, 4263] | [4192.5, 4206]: -0.11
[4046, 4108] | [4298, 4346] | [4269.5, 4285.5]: 0.24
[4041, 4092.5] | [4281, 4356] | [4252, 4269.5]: 0.18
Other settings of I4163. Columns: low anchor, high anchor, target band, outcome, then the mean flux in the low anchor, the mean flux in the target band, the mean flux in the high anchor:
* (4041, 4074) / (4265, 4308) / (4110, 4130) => -3.7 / 0.977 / 1.19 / 1.07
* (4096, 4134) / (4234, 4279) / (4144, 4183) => -3.3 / 1.13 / 1.22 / 1.11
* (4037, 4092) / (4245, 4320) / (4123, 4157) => -2.5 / 1.09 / 1.19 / 1.13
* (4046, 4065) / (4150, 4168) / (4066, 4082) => 0.2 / 1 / 1.05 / 1.31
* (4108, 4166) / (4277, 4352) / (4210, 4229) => 5.8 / 1.2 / 0.885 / 1.36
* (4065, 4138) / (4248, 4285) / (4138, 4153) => 0.0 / 1.16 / 1.14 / 1.1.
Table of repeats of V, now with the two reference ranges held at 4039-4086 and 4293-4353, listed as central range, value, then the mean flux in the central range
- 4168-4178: 1.1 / 1.08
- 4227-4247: 4.7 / 0.998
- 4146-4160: -1.3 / 1.29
